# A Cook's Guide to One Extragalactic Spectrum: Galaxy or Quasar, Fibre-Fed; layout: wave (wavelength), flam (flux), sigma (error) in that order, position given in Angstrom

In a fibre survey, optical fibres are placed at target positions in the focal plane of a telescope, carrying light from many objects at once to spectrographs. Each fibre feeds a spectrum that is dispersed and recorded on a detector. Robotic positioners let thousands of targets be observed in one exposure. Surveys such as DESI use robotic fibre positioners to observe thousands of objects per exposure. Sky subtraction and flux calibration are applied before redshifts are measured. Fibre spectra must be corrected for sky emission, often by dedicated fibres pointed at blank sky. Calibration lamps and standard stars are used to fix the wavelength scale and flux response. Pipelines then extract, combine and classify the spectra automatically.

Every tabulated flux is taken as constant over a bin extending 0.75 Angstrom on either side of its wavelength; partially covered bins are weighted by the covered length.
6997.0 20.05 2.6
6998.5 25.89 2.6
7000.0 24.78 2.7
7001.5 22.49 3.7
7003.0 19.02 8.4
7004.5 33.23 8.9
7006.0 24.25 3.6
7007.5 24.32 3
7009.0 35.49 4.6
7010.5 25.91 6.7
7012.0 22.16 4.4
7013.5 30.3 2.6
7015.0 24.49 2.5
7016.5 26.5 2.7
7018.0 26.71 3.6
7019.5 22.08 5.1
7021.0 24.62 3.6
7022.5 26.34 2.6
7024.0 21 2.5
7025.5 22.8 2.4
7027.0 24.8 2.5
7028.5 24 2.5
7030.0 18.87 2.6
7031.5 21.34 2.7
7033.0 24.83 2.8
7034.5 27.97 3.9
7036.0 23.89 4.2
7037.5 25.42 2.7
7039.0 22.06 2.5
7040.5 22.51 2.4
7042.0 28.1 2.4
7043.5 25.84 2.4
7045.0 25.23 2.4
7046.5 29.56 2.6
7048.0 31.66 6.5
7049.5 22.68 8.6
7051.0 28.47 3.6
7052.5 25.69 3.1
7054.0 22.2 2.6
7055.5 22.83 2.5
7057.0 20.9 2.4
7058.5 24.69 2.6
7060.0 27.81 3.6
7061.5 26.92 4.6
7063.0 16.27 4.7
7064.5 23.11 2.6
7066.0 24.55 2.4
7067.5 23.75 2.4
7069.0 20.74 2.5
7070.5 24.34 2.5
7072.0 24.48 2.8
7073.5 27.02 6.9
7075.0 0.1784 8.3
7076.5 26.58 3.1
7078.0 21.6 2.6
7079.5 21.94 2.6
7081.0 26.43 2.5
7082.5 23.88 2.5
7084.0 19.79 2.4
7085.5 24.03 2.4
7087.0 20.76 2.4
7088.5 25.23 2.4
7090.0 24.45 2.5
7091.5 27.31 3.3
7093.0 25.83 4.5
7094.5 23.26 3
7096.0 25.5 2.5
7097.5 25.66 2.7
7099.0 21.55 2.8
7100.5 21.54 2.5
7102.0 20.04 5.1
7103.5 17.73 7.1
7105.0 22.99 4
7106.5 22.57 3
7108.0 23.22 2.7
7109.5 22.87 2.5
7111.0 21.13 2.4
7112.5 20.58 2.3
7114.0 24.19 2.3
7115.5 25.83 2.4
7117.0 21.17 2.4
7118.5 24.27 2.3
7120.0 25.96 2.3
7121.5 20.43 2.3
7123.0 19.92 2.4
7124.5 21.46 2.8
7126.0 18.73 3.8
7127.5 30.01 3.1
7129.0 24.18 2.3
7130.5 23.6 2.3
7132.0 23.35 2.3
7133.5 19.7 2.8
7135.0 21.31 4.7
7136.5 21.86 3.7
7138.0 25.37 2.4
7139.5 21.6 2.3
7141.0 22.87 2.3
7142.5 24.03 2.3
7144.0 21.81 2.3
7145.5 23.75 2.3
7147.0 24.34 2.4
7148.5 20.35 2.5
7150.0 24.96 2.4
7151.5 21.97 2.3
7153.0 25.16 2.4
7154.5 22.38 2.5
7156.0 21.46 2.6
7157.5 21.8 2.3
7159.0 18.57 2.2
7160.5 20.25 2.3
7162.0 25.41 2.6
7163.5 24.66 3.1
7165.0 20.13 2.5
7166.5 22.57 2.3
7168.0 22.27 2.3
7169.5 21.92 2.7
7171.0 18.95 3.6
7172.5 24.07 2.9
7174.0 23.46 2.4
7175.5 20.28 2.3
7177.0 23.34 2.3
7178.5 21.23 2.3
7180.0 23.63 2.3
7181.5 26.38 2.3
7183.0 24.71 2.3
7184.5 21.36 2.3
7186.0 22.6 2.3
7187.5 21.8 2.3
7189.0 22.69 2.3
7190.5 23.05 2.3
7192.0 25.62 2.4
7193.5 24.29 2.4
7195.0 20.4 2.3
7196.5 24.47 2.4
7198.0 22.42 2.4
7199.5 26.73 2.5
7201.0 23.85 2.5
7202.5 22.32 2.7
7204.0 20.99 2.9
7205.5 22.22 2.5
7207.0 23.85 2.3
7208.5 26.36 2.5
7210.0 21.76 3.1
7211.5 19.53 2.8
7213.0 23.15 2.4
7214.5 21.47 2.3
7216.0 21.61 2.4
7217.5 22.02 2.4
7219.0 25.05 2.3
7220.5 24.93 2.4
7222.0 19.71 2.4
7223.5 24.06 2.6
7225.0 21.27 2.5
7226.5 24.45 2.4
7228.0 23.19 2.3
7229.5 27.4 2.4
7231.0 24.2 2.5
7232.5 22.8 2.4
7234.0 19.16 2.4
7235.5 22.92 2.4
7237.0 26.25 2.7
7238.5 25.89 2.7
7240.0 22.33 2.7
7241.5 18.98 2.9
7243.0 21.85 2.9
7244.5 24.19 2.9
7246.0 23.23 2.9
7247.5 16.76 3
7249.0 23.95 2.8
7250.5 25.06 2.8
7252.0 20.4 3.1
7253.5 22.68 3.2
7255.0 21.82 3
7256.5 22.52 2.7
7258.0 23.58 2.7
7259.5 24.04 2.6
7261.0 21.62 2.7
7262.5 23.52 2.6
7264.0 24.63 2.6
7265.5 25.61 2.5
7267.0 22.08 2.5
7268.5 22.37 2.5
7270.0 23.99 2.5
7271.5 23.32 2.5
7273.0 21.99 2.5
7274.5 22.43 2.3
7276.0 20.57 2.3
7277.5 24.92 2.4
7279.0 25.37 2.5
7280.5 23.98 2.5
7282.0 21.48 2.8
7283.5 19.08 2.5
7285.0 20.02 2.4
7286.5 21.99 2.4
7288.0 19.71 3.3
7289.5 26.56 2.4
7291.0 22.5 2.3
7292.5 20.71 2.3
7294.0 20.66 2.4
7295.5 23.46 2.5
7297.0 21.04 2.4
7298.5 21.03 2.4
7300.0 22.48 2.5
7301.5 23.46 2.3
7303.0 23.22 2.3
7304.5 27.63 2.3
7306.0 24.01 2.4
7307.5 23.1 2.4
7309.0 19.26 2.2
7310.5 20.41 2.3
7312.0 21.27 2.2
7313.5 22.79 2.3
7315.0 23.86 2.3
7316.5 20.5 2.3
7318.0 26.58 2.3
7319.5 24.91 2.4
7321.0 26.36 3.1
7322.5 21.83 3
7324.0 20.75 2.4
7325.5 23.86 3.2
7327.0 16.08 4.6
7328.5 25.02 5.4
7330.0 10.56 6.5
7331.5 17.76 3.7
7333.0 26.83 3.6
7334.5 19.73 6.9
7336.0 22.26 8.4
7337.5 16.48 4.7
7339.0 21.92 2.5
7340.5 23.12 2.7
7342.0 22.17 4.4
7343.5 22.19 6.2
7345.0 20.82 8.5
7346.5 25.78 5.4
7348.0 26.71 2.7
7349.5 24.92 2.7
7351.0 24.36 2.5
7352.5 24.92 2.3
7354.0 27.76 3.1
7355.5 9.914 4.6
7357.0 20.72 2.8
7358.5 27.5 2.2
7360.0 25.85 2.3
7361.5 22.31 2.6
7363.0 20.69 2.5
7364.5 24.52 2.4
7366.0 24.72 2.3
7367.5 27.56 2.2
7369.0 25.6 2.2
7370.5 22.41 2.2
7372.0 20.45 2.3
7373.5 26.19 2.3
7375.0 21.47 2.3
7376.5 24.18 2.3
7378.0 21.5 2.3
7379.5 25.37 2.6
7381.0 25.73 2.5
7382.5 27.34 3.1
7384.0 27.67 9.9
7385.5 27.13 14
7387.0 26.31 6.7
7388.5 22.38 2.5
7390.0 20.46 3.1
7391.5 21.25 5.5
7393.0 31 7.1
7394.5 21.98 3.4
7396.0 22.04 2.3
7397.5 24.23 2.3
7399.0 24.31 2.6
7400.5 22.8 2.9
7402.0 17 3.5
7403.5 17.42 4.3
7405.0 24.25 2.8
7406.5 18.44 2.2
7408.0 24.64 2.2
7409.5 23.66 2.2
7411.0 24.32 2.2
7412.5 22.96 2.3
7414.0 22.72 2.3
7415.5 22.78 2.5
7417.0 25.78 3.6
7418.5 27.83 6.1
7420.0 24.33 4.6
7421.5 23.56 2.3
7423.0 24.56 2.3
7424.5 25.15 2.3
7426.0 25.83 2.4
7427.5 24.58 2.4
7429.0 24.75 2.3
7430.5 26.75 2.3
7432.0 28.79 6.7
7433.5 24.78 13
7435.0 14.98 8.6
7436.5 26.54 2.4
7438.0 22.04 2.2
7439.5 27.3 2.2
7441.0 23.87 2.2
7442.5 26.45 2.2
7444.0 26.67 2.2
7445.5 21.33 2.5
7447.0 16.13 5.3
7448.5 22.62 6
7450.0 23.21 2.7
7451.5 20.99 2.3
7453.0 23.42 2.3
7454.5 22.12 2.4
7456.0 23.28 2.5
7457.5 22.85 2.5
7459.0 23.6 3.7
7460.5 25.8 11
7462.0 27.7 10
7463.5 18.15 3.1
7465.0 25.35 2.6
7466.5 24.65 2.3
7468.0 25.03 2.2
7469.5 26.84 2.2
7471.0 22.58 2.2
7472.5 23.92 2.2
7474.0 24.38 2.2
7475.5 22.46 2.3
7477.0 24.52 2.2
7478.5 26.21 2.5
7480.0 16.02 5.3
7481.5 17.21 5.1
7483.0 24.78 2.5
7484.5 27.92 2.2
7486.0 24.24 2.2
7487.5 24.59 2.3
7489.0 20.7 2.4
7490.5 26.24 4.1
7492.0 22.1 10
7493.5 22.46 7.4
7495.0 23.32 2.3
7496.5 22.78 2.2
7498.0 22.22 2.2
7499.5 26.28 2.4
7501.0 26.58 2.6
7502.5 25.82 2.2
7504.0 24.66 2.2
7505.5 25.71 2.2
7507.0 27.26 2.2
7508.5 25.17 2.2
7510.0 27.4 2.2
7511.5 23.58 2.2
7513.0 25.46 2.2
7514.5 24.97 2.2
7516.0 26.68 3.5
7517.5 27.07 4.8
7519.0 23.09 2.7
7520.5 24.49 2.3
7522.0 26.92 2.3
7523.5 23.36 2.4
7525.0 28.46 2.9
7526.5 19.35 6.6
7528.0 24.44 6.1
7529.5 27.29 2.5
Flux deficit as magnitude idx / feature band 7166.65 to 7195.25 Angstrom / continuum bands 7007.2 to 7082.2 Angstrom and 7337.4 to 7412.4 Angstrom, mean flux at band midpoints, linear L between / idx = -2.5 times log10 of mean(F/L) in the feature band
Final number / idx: 0.05 mag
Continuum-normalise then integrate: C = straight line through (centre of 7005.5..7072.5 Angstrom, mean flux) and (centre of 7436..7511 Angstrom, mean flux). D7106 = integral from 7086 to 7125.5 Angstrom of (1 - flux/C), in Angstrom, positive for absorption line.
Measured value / 2.7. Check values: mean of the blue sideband 24.7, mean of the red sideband 23.9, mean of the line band 22.9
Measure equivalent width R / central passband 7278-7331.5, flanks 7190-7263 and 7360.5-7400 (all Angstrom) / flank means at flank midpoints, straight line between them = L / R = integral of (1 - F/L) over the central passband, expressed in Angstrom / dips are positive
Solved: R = 3.31 Angstrom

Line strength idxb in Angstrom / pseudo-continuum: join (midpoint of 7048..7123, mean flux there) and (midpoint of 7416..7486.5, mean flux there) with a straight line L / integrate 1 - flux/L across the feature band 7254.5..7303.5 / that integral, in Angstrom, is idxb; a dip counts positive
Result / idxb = 1.8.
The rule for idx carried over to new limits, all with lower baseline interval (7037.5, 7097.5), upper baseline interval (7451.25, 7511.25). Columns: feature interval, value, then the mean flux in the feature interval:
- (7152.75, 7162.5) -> 0.093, 21.9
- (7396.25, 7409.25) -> 0.105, 21.7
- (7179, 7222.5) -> 0.037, 23.1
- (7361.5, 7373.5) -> 0.007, 23.8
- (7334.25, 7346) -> 0.129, 21.2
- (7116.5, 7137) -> 0.059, 22.6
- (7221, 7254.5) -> 0.052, 22.8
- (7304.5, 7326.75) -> 0.050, 22.8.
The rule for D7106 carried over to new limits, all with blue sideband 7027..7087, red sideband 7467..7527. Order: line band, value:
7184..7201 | 0.4 Angstrom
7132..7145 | 0.7 Angstrom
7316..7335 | 1.9 Angstrom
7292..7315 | 1.6 Angstrom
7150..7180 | 2.0 Angstrom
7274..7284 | 0.6 Angstrom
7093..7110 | 0.8 Angstrom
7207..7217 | 0.6 Angstrom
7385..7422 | 1.3 Angstrom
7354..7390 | 0.5 Angstrom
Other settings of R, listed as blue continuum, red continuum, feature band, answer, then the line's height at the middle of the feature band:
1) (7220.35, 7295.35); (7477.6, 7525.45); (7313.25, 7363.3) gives 2.15 Angstrom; 23.3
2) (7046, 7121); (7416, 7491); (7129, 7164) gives 1.09 Angstrom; 23.4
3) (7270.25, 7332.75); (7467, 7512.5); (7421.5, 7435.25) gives -0.75 Angstrom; 23.5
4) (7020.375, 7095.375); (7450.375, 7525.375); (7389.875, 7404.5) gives 1.06 Angstrom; 24.1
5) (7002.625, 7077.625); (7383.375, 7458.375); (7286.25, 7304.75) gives 1.03 Angstrom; 23.9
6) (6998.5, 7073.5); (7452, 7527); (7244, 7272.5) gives 1.86 Angstrom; 24.5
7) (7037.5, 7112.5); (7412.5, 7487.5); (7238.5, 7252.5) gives 0.89 Angstrom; 23.6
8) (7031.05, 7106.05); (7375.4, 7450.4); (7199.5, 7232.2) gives 0.84 Angstrom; 23.7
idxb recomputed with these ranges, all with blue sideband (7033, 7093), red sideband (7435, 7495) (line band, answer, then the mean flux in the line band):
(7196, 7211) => 0.20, 23.4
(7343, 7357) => 0.36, 22.9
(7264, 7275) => 0.19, 23.2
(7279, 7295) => 1.18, 21.9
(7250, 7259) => 0.38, 22.6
